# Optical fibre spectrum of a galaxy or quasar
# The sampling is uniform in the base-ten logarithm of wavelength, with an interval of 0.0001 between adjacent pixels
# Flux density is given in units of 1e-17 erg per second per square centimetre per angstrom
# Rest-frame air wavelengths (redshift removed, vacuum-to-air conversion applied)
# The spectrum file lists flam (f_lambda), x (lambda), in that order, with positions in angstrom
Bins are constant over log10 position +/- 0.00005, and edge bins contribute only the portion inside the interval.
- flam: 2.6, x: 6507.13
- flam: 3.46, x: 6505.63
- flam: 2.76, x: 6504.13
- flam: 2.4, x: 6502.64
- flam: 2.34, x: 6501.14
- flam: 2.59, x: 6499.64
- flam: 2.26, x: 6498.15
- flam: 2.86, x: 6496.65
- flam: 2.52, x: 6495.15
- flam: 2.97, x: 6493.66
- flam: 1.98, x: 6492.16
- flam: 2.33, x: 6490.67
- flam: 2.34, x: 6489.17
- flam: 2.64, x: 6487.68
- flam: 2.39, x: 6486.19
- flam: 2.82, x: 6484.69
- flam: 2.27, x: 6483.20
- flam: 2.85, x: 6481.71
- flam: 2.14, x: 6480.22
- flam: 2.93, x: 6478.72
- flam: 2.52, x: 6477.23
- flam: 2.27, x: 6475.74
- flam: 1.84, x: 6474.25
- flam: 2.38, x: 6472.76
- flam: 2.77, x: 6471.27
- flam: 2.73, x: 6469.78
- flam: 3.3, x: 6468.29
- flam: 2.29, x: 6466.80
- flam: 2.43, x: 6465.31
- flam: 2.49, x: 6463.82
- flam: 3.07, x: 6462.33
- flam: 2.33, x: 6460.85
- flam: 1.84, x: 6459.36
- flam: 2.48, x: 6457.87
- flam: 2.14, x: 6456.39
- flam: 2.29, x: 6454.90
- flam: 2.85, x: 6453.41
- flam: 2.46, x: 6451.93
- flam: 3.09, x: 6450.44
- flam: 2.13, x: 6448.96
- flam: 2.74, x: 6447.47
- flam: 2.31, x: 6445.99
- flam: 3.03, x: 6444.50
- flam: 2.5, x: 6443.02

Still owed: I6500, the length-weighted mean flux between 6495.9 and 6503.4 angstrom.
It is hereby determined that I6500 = 2.49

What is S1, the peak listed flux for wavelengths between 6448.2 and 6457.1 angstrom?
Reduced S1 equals 3.09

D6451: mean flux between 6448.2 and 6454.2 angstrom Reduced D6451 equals 2.63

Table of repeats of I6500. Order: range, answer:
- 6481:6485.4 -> 2.65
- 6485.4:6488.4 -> 2.52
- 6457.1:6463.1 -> 2.43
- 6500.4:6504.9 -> 2.51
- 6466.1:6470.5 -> 2.78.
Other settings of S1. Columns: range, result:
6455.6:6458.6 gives 2.48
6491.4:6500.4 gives 2.97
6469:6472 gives 2.77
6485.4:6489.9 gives 2.64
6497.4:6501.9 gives 2.59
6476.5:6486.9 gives 2.93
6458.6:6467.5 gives 3.07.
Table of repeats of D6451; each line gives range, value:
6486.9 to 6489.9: 2.5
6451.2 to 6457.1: 2.44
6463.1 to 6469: 2.62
